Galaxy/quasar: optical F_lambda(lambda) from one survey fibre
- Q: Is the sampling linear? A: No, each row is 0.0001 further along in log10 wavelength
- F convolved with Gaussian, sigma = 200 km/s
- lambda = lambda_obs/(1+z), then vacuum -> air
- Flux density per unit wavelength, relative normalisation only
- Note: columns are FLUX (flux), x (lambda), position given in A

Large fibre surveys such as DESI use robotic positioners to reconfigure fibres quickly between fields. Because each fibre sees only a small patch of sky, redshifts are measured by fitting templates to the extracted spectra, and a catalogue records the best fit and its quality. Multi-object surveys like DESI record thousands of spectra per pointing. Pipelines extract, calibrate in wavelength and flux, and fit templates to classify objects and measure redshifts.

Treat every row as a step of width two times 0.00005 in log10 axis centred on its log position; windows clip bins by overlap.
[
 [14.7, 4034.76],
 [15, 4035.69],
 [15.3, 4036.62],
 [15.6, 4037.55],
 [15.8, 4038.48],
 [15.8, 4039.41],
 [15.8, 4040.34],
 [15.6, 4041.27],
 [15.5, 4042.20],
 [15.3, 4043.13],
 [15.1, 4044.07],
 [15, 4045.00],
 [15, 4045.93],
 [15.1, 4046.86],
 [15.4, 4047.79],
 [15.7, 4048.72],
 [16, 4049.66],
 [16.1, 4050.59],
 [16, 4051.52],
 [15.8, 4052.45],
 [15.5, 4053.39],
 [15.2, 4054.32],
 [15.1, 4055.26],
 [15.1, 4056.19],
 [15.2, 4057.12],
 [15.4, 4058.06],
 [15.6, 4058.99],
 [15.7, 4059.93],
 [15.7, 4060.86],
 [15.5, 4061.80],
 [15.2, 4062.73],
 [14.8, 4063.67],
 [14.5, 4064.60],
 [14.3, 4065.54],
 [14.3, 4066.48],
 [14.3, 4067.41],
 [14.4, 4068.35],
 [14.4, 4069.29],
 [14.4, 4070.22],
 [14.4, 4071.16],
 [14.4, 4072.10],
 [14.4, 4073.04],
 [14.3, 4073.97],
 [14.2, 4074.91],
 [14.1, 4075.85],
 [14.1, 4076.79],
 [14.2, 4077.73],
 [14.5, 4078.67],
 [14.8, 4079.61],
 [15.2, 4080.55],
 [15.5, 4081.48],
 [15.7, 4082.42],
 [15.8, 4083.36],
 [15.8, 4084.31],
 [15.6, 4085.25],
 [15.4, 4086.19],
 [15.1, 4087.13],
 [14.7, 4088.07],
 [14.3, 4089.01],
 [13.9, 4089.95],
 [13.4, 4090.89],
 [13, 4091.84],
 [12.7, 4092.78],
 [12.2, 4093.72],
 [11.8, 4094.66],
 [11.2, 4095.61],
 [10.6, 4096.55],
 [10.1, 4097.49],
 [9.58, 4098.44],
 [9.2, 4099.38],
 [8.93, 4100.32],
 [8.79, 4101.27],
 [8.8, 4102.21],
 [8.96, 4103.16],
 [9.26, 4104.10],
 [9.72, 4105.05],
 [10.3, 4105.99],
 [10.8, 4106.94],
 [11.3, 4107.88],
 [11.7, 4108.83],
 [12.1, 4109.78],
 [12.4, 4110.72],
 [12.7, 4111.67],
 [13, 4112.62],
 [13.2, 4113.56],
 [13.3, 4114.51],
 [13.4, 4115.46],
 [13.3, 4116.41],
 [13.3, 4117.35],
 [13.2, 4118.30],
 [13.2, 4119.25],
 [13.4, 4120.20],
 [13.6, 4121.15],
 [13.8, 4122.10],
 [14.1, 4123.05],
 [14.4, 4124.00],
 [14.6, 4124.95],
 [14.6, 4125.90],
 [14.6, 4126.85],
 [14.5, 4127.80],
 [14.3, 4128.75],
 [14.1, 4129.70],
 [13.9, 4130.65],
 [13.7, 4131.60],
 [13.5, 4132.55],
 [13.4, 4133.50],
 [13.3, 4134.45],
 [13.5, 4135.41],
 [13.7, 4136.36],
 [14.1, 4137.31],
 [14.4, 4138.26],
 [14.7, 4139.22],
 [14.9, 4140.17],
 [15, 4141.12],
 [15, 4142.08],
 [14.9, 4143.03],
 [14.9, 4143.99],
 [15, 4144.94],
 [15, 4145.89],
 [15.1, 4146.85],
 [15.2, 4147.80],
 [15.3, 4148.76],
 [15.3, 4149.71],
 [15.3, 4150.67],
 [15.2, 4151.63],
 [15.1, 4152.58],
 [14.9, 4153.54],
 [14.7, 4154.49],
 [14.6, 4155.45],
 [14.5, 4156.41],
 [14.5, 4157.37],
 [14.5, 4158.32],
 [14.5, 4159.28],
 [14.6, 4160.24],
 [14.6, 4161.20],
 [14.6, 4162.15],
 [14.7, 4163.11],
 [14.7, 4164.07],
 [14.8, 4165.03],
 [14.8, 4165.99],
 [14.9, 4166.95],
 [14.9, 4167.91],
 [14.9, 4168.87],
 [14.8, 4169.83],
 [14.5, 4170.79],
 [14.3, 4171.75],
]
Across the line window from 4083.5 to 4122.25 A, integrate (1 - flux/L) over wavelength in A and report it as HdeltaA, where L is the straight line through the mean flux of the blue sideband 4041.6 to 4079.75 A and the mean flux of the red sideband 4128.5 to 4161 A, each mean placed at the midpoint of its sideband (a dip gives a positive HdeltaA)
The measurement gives 6.6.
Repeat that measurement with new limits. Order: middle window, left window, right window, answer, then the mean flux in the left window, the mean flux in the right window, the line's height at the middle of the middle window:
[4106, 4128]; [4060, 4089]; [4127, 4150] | 2.12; 14.8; 14.4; 14.6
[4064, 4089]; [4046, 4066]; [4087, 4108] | -2.78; 15.4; 11.2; 13.3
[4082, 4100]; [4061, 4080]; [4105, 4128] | 0.97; 14.5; 13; 13.8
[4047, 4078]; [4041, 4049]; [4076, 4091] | 0.30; 15.3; 14.9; 15.1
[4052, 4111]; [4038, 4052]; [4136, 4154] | 7.22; 15.5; 14.9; 15.3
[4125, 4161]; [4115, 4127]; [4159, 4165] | -0.78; 13.8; 14.6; 14.2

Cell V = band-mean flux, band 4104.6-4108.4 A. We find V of 10.6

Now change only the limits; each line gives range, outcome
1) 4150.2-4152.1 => 15.2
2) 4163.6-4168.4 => 14.8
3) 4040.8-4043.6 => 15.5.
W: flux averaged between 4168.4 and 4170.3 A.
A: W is 14.9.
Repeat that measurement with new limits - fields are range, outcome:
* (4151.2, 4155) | 15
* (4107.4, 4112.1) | 12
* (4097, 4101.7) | 9.33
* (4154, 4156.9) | 14.6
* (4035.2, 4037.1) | 15.1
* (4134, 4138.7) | 13.8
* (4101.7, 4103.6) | 8.87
